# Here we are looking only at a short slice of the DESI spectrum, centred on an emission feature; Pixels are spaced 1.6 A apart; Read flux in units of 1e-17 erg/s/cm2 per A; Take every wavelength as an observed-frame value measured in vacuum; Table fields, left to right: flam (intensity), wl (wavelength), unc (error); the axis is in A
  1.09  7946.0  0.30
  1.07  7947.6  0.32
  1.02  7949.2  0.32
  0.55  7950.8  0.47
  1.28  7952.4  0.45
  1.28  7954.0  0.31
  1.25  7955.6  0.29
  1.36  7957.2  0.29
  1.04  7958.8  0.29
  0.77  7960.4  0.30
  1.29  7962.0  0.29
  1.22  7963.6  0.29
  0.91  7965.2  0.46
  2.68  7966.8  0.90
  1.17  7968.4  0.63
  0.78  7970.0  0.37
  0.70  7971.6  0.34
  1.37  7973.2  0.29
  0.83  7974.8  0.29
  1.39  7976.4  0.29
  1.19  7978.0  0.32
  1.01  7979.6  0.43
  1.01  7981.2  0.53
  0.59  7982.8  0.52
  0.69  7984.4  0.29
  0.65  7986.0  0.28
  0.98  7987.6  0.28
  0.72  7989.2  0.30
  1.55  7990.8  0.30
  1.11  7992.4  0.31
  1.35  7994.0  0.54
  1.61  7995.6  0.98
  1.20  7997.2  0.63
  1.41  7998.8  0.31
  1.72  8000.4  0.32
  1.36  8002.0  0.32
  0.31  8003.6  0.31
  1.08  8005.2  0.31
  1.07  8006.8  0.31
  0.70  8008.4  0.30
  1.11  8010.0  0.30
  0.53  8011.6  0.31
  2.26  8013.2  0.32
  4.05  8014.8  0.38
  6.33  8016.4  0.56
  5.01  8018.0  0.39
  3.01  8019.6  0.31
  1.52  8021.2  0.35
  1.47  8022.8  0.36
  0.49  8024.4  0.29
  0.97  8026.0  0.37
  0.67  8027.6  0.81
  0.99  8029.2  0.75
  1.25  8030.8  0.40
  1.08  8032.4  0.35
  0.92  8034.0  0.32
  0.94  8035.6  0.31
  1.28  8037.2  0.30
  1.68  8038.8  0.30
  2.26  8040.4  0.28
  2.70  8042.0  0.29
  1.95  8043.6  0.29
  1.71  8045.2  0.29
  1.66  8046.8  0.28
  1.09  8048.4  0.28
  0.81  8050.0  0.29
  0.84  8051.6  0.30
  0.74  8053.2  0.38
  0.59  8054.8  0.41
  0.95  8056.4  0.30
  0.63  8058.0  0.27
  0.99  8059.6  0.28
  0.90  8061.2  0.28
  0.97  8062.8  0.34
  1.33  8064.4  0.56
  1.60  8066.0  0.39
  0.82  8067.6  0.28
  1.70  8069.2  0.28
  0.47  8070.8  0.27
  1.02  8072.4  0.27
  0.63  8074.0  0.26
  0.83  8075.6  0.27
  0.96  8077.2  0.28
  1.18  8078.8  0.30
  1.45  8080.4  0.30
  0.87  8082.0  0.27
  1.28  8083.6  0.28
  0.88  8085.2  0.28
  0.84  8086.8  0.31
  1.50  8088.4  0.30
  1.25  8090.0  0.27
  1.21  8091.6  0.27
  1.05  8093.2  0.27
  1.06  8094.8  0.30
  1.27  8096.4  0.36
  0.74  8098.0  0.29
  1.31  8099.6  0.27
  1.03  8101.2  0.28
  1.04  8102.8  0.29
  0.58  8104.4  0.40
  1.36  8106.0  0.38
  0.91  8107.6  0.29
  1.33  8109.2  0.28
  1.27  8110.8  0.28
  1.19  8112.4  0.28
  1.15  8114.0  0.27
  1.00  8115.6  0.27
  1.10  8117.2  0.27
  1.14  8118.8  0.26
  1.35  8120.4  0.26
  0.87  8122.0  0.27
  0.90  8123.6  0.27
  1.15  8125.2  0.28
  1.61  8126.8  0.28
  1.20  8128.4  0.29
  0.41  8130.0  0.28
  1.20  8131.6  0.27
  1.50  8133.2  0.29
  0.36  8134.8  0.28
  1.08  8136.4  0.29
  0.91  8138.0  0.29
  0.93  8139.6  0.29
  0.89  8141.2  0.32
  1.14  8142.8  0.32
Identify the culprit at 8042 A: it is [N II] 6583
